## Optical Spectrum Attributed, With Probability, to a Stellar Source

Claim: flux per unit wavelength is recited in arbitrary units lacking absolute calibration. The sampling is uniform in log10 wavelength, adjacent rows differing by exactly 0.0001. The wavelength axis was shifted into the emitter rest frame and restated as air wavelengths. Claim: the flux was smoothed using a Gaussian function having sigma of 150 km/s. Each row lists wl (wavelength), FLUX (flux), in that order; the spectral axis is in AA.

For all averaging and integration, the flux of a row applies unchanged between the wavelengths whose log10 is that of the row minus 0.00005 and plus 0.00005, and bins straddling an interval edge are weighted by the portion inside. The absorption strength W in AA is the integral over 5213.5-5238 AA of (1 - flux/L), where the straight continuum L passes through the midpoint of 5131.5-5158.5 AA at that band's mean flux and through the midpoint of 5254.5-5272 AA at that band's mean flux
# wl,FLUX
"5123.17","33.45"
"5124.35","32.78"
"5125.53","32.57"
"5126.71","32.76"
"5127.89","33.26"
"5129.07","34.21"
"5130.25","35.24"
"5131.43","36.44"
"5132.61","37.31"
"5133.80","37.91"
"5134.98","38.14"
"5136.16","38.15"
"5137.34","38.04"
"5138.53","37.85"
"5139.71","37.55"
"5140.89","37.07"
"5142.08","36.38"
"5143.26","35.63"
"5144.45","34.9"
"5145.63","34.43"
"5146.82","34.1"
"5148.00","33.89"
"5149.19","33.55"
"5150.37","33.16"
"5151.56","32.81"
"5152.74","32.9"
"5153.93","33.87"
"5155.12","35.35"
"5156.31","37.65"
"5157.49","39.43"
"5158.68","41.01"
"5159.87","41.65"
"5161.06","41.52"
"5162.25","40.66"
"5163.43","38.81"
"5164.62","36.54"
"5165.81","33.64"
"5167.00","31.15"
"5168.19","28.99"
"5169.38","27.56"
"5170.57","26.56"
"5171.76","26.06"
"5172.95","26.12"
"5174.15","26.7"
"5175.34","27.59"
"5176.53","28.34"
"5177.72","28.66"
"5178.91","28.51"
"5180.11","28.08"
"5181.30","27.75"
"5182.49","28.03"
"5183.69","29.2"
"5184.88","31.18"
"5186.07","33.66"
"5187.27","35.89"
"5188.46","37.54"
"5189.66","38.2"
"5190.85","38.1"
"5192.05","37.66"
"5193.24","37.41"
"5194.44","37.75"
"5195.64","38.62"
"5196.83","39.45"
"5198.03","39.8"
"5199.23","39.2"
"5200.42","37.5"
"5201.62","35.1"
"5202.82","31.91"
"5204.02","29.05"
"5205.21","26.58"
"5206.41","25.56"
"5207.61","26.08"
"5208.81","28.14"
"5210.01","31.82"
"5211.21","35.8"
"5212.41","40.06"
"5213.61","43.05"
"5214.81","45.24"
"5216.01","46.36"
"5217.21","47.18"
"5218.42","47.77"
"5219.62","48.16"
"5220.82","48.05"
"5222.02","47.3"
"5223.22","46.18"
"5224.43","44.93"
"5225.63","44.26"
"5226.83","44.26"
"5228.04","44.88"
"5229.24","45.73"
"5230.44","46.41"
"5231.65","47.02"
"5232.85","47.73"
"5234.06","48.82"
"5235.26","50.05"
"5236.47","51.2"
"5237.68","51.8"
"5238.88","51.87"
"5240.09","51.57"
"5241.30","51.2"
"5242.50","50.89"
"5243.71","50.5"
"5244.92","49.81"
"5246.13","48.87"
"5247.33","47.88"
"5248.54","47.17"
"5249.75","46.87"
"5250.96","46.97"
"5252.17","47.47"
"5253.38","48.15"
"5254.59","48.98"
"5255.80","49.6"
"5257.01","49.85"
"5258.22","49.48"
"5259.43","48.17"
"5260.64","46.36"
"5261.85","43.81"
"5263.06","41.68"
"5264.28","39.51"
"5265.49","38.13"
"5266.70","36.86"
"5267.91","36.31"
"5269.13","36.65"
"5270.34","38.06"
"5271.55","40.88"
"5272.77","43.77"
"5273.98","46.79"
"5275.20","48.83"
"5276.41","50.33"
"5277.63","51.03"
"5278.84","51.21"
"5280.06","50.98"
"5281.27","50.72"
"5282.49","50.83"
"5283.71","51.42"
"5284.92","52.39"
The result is -3.8 AA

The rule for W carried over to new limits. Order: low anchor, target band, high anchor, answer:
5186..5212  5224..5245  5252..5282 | -4.30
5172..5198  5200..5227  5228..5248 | 1.80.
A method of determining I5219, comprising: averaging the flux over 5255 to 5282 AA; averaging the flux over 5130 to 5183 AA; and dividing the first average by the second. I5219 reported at 1.33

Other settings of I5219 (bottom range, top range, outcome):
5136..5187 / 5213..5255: 1.44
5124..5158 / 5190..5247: 1.20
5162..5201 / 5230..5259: 1.49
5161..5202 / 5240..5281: 1.39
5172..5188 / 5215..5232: 1.58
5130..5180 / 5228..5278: 1.36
